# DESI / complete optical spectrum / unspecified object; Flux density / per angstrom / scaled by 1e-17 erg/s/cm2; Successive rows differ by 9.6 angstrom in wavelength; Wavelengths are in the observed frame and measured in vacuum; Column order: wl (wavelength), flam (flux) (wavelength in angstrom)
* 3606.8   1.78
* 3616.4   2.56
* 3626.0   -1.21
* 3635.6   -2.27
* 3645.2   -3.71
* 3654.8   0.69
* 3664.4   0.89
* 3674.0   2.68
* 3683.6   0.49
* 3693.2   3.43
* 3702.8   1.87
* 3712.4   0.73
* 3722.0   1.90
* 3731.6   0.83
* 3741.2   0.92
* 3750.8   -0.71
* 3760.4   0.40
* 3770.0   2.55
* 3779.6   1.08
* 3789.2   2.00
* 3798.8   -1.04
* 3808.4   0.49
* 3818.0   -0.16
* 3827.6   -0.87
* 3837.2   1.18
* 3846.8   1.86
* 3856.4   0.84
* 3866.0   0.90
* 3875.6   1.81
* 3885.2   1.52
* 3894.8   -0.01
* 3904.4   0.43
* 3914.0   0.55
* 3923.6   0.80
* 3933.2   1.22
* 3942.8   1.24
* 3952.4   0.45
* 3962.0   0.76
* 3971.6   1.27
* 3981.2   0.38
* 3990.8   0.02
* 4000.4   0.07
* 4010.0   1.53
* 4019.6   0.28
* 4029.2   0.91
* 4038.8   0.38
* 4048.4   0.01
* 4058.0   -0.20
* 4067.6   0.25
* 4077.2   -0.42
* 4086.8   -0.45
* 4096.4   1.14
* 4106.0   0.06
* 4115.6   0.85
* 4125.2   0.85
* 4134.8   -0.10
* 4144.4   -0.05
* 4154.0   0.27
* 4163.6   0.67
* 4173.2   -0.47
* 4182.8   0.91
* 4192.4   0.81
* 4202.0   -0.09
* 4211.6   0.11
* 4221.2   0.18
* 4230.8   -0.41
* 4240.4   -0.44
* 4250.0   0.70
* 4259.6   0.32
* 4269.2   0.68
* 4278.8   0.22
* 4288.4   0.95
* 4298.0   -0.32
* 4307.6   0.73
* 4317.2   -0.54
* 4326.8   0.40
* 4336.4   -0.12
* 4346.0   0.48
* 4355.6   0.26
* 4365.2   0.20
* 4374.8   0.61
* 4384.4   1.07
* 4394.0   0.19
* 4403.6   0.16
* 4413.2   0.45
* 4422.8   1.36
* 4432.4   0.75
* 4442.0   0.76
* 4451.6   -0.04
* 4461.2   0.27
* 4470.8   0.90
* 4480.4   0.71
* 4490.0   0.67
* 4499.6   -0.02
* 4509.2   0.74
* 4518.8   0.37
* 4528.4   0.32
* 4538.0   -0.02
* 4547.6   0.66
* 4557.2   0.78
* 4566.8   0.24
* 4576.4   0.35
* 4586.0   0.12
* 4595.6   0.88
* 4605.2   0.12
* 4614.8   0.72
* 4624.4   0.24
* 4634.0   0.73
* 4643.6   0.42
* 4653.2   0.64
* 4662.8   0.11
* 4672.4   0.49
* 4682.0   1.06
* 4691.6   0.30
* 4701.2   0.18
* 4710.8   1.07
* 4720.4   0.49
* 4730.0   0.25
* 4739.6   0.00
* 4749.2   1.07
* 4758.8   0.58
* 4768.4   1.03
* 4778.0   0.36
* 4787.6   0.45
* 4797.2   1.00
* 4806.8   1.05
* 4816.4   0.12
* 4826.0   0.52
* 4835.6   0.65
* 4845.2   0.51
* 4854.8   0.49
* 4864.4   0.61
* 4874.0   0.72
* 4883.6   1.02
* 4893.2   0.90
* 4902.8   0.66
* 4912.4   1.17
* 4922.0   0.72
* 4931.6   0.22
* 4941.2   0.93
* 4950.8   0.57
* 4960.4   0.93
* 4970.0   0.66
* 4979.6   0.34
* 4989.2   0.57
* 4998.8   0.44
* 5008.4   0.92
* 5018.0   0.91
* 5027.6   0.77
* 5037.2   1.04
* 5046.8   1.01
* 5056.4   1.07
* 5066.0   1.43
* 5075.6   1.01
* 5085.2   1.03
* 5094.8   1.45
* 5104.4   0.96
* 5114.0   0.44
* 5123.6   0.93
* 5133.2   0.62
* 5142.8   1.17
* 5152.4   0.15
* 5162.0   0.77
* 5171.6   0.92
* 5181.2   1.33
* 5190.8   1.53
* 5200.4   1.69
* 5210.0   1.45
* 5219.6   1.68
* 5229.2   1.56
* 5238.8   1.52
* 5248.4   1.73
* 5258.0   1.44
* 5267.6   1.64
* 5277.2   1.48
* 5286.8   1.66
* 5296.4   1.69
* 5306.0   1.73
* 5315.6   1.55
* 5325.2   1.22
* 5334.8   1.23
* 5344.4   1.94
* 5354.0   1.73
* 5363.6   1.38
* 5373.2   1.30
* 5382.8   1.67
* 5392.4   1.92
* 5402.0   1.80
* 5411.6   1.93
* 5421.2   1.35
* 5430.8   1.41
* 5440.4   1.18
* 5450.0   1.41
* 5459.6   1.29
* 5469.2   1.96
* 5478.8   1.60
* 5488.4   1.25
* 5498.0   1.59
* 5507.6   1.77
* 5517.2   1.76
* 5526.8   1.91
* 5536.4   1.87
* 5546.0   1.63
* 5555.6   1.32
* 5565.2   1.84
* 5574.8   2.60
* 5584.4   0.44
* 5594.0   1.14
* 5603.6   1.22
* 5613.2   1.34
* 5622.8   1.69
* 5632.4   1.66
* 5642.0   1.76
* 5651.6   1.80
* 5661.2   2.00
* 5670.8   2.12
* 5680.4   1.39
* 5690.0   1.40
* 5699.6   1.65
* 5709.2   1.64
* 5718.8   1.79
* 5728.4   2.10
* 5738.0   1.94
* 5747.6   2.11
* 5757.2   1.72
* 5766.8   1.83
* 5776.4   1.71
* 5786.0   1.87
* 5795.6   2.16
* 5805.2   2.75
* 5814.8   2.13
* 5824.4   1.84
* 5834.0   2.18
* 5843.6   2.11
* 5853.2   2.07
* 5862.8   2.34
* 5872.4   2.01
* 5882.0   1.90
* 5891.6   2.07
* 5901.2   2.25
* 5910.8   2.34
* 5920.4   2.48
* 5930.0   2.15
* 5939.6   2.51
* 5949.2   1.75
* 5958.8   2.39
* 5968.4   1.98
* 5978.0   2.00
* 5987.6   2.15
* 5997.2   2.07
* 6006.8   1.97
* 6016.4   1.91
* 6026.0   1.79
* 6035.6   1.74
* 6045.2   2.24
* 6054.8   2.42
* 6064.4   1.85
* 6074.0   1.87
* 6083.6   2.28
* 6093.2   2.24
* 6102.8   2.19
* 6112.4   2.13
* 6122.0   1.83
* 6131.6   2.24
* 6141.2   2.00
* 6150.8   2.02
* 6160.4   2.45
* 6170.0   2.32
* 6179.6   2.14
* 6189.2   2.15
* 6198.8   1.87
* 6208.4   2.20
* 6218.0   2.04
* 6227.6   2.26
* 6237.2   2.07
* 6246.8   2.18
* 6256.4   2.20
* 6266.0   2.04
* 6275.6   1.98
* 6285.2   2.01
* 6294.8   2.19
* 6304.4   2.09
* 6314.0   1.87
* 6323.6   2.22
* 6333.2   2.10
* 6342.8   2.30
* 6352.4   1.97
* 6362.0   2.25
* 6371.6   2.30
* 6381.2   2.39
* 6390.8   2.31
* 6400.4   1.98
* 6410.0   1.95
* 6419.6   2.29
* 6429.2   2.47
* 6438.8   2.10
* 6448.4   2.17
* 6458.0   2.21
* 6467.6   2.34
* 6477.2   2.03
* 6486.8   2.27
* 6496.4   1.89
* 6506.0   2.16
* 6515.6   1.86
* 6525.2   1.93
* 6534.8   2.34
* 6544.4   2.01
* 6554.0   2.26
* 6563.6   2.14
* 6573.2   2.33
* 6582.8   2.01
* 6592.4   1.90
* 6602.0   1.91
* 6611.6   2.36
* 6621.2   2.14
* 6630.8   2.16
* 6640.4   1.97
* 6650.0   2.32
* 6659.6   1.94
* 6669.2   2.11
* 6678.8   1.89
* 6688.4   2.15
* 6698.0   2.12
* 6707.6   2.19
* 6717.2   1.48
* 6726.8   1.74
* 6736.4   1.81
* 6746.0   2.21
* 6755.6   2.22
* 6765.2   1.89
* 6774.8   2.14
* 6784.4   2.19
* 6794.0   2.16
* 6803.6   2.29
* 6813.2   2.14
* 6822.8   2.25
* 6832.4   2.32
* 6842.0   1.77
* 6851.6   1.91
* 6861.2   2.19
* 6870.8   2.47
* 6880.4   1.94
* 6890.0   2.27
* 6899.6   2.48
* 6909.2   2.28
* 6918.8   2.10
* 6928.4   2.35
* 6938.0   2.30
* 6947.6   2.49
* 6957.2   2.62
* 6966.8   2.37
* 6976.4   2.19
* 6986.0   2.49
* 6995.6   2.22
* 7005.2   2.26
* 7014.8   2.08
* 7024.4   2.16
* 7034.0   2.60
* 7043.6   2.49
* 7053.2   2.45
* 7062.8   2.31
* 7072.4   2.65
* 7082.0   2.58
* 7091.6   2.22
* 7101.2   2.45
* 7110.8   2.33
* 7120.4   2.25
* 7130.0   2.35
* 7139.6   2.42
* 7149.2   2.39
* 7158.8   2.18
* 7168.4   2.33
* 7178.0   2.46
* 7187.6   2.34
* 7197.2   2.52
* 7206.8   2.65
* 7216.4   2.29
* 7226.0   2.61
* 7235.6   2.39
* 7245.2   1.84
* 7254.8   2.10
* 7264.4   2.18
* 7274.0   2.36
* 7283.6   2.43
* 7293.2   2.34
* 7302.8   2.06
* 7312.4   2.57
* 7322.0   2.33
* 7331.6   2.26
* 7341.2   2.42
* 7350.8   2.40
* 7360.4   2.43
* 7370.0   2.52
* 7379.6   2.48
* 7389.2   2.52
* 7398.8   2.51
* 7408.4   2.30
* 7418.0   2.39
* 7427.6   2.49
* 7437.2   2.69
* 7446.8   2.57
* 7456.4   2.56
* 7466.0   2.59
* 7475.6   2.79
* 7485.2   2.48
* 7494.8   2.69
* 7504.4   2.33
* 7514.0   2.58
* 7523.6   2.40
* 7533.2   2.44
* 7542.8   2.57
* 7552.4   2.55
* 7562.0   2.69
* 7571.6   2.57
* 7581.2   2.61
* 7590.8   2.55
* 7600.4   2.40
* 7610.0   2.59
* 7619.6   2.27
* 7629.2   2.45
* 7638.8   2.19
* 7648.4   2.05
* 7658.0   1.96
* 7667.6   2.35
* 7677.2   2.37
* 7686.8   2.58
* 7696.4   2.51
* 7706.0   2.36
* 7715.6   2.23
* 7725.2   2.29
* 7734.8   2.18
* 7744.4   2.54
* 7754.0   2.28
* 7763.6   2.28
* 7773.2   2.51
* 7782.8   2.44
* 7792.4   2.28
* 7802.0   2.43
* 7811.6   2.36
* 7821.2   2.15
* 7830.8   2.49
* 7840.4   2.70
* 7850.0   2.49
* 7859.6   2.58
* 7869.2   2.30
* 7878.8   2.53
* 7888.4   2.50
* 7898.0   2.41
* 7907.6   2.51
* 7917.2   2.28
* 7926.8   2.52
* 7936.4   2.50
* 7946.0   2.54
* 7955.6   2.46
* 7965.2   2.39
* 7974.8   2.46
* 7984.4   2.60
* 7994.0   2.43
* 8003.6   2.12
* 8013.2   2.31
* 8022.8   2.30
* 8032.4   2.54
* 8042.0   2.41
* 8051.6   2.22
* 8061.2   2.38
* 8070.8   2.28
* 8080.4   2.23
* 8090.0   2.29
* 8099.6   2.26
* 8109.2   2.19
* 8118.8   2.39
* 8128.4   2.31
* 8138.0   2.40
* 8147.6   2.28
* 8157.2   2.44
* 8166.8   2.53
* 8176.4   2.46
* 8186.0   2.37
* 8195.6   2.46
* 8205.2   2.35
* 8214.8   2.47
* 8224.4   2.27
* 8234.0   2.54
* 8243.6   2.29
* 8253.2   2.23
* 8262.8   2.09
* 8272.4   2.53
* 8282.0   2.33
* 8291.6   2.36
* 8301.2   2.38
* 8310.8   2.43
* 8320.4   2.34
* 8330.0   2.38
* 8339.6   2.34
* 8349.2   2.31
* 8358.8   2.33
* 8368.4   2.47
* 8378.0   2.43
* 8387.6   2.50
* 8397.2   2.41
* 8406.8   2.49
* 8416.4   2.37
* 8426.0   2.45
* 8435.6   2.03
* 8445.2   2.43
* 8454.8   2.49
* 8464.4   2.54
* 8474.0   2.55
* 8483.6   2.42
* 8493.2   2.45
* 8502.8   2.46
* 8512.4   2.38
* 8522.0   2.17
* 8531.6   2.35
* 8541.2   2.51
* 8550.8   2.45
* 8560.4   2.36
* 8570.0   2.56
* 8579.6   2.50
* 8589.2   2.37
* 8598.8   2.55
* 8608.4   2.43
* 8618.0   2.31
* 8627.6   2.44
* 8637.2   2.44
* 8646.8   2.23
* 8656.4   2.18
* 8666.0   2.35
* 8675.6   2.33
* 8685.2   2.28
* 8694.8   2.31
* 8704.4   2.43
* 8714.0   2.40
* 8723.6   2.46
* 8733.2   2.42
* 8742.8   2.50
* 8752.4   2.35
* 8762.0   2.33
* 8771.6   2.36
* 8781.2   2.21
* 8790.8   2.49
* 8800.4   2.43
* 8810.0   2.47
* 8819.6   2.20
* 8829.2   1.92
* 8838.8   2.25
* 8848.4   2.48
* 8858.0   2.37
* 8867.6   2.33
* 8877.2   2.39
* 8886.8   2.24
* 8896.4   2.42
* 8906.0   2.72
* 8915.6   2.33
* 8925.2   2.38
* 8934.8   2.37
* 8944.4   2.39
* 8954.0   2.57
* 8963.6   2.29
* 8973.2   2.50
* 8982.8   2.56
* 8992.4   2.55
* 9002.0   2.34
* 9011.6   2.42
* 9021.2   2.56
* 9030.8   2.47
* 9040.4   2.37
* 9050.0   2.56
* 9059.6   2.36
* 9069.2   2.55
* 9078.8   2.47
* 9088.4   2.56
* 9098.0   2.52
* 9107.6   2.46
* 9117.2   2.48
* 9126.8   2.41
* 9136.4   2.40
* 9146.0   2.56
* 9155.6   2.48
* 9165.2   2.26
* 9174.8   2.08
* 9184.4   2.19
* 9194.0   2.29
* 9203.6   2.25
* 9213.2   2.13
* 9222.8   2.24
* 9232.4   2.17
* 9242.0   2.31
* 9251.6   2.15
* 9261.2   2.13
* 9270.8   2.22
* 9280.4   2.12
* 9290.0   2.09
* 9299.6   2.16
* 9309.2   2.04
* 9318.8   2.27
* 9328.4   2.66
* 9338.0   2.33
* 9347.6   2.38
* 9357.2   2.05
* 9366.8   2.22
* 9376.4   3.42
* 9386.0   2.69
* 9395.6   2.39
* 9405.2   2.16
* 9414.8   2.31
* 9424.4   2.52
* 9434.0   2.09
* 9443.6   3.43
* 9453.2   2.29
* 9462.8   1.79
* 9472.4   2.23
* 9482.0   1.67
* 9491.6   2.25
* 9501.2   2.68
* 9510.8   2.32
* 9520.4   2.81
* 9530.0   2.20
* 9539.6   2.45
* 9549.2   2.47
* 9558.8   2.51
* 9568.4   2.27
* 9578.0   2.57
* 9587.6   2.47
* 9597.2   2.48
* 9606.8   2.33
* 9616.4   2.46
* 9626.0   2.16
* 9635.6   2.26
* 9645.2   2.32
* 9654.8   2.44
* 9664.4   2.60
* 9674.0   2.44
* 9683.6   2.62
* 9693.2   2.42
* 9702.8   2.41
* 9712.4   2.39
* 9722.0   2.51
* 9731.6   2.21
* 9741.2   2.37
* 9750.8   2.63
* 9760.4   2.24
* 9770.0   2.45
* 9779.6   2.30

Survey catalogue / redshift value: 0.30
